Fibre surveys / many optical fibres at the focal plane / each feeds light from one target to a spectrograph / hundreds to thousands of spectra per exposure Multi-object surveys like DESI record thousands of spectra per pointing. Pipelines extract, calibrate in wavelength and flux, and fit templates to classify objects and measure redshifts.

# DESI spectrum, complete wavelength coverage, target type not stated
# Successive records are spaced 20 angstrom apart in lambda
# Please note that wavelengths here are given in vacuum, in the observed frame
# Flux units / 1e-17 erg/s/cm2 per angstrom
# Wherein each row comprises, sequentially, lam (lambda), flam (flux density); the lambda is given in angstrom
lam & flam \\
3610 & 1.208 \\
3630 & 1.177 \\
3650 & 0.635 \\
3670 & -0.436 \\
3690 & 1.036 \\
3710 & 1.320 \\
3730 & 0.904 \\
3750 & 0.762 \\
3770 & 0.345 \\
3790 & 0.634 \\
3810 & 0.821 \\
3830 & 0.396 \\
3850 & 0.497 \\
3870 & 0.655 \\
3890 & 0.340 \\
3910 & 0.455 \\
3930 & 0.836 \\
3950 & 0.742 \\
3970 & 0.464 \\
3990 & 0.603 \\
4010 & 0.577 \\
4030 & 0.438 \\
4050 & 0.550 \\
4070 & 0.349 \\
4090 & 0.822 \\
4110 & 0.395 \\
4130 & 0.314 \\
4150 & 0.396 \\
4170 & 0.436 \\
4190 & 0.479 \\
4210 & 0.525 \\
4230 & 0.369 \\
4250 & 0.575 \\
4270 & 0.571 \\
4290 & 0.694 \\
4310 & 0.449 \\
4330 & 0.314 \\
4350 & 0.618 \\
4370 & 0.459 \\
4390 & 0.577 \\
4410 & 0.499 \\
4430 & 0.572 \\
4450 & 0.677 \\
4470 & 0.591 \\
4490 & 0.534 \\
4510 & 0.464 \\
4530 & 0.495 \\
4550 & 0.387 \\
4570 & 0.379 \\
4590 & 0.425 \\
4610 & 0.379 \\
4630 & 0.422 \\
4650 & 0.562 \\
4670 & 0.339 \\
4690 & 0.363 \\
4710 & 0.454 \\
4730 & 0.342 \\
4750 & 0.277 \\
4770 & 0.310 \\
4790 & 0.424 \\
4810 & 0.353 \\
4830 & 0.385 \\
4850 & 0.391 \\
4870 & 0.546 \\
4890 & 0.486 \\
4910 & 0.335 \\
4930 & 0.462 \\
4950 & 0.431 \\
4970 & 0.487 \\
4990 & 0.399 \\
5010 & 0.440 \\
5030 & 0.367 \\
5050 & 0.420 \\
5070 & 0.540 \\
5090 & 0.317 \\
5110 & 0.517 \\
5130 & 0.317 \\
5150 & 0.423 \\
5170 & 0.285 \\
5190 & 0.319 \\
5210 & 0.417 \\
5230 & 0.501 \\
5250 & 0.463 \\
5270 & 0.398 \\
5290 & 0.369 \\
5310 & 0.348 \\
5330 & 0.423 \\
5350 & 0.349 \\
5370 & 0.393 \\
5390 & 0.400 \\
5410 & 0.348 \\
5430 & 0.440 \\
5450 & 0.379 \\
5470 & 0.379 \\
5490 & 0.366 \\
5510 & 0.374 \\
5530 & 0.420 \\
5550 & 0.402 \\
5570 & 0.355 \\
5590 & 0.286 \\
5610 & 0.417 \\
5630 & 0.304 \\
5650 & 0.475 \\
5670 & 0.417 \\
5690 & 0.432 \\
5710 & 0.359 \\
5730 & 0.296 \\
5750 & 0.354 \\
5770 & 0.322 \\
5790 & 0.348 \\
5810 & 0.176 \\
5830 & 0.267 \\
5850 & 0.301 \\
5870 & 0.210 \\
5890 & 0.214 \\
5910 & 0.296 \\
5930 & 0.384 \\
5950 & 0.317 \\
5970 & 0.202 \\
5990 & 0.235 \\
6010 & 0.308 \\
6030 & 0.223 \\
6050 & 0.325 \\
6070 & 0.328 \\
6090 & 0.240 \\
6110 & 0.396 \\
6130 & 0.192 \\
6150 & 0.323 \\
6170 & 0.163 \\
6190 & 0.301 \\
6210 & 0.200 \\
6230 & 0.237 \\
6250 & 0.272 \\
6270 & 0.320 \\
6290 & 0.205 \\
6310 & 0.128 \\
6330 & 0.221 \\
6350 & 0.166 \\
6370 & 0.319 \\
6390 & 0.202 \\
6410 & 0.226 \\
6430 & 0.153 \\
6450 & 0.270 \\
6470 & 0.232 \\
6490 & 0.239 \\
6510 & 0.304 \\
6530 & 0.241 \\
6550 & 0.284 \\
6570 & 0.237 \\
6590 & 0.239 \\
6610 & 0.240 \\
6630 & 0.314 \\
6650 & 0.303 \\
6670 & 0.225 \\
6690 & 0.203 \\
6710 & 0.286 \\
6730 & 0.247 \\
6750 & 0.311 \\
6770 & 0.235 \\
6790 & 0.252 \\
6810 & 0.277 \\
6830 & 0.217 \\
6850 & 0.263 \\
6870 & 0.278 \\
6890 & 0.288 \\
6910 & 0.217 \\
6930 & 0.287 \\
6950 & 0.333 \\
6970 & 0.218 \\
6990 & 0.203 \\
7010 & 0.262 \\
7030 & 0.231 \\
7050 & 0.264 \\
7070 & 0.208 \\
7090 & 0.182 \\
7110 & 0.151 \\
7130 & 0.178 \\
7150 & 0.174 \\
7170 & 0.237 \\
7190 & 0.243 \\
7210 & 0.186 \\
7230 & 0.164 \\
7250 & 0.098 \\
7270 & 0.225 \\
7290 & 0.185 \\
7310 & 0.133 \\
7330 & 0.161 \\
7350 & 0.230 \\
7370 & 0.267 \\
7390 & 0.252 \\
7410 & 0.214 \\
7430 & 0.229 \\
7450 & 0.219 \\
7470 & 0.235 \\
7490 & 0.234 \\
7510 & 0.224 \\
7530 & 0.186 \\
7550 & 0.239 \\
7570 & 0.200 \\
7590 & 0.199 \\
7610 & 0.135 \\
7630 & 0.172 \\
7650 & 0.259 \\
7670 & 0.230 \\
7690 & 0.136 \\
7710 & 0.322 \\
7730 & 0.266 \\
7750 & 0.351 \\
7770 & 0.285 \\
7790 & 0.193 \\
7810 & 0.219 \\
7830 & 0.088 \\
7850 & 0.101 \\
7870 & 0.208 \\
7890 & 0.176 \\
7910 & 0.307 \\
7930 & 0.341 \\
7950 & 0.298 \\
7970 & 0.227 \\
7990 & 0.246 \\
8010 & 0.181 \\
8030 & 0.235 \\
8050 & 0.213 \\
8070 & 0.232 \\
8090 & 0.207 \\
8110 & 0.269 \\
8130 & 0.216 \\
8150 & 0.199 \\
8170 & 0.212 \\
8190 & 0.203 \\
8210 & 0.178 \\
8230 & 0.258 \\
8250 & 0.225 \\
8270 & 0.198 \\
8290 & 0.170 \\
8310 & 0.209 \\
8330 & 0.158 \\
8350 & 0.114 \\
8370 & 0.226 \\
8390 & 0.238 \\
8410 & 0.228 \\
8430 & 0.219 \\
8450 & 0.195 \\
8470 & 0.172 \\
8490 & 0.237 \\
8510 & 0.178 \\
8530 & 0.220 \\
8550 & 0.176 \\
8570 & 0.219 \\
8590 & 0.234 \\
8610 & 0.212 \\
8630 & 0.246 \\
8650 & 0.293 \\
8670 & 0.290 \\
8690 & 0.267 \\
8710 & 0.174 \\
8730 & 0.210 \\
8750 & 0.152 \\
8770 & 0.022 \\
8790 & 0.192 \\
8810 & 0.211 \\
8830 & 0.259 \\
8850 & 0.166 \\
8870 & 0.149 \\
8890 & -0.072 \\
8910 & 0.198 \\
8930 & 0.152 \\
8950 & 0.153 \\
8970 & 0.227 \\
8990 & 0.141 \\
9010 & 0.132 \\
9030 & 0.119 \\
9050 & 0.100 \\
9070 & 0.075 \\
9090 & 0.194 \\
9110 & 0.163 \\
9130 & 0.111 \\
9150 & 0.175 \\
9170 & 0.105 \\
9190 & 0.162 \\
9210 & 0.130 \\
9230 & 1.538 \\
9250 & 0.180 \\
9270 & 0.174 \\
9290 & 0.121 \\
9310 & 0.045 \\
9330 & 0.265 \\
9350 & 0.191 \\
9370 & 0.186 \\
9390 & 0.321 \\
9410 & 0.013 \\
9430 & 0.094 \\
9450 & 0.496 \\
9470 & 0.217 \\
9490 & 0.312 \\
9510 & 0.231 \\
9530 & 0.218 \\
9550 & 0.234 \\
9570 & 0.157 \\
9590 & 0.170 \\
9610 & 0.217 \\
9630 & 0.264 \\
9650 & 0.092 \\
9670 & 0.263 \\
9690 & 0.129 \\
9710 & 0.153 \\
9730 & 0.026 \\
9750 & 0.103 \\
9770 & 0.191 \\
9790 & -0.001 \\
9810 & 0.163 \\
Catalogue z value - 1.475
